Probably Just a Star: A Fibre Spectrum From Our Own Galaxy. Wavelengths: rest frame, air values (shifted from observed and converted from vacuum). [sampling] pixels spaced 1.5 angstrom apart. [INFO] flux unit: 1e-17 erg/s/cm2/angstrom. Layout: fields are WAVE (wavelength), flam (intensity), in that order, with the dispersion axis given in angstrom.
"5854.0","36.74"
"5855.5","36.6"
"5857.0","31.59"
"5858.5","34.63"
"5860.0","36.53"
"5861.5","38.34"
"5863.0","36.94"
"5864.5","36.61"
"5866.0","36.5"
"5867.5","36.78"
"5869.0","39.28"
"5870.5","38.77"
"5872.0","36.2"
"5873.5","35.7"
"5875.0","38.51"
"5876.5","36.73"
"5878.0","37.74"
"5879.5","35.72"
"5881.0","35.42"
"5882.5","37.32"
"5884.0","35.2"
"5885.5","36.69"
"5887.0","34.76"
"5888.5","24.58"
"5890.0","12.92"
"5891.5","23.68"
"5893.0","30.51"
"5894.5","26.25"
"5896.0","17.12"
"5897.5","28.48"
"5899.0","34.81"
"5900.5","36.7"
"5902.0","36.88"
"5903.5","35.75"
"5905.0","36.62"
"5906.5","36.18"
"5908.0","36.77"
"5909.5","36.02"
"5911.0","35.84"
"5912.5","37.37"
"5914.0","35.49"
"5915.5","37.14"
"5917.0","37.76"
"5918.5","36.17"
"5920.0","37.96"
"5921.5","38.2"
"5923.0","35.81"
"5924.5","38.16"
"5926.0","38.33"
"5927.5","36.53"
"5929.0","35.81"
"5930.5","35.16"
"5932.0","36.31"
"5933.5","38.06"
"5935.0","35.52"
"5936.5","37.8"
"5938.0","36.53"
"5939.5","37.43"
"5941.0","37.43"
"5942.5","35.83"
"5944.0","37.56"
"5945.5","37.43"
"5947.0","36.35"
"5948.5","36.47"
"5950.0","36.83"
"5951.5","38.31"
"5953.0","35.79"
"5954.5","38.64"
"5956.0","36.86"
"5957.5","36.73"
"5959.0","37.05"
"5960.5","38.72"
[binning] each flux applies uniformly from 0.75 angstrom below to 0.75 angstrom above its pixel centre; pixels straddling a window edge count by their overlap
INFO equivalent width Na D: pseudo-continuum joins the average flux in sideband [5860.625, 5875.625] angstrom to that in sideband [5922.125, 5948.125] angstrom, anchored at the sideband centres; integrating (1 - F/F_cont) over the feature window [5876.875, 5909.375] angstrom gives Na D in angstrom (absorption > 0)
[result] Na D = 4.5 angstrom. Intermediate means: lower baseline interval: 37.3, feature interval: 32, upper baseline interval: 36.8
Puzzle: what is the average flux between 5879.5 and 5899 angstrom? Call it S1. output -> 29.1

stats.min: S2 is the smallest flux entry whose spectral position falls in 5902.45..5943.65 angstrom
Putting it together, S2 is 35.16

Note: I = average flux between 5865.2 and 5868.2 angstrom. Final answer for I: 36.6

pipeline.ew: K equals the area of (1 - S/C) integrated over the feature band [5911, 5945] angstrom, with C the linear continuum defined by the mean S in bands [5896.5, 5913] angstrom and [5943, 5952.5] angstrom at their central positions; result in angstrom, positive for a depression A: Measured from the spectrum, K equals -0.61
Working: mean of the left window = 35.3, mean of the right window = 37.1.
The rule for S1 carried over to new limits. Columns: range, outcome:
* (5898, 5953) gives 36.7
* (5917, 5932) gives 36.9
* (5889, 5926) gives 33.3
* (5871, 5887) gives 36.5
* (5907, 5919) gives 36.6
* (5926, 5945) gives 36.7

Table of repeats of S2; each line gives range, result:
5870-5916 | 12.92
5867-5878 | 35.7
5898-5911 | 34.81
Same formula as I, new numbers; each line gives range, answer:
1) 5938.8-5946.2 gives 37.1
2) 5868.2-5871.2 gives 39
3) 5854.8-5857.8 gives 34.1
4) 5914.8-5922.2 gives 37.4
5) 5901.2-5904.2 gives 36.3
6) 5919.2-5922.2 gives 38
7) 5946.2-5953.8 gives 36.8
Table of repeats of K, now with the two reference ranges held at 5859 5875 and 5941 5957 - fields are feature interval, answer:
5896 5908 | 0.99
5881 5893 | 2.39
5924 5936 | 0.11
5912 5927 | -0.06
